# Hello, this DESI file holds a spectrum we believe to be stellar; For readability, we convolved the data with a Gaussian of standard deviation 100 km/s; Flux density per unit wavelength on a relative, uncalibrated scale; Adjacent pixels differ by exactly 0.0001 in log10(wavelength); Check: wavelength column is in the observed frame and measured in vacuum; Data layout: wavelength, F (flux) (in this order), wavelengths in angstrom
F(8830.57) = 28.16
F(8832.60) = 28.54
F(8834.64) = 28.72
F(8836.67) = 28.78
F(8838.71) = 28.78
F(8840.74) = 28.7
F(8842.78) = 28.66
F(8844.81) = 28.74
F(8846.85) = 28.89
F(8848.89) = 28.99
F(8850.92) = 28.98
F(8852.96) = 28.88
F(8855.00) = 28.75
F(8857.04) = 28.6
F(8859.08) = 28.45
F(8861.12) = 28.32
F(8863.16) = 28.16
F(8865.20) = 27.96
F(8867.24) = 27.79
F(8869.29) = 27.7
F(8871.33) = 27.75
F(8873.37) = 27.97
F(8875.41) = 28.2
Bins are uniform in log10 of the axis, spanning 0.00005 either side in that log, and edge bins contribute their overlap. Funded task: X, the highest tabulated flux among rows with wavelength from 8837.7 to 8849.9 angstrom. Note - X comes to 28.99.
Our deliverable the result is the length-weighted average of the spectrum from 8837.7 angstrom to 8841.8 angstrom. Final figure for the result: 28.7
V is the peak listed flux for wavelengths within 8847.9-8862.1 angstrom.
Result 28.99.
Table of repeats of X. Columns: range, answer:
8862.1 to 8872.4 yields 28.16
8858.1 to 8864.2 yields 28.45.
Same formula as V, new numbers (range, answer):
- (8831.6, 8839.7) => 28.78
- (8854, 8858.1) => 28.75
